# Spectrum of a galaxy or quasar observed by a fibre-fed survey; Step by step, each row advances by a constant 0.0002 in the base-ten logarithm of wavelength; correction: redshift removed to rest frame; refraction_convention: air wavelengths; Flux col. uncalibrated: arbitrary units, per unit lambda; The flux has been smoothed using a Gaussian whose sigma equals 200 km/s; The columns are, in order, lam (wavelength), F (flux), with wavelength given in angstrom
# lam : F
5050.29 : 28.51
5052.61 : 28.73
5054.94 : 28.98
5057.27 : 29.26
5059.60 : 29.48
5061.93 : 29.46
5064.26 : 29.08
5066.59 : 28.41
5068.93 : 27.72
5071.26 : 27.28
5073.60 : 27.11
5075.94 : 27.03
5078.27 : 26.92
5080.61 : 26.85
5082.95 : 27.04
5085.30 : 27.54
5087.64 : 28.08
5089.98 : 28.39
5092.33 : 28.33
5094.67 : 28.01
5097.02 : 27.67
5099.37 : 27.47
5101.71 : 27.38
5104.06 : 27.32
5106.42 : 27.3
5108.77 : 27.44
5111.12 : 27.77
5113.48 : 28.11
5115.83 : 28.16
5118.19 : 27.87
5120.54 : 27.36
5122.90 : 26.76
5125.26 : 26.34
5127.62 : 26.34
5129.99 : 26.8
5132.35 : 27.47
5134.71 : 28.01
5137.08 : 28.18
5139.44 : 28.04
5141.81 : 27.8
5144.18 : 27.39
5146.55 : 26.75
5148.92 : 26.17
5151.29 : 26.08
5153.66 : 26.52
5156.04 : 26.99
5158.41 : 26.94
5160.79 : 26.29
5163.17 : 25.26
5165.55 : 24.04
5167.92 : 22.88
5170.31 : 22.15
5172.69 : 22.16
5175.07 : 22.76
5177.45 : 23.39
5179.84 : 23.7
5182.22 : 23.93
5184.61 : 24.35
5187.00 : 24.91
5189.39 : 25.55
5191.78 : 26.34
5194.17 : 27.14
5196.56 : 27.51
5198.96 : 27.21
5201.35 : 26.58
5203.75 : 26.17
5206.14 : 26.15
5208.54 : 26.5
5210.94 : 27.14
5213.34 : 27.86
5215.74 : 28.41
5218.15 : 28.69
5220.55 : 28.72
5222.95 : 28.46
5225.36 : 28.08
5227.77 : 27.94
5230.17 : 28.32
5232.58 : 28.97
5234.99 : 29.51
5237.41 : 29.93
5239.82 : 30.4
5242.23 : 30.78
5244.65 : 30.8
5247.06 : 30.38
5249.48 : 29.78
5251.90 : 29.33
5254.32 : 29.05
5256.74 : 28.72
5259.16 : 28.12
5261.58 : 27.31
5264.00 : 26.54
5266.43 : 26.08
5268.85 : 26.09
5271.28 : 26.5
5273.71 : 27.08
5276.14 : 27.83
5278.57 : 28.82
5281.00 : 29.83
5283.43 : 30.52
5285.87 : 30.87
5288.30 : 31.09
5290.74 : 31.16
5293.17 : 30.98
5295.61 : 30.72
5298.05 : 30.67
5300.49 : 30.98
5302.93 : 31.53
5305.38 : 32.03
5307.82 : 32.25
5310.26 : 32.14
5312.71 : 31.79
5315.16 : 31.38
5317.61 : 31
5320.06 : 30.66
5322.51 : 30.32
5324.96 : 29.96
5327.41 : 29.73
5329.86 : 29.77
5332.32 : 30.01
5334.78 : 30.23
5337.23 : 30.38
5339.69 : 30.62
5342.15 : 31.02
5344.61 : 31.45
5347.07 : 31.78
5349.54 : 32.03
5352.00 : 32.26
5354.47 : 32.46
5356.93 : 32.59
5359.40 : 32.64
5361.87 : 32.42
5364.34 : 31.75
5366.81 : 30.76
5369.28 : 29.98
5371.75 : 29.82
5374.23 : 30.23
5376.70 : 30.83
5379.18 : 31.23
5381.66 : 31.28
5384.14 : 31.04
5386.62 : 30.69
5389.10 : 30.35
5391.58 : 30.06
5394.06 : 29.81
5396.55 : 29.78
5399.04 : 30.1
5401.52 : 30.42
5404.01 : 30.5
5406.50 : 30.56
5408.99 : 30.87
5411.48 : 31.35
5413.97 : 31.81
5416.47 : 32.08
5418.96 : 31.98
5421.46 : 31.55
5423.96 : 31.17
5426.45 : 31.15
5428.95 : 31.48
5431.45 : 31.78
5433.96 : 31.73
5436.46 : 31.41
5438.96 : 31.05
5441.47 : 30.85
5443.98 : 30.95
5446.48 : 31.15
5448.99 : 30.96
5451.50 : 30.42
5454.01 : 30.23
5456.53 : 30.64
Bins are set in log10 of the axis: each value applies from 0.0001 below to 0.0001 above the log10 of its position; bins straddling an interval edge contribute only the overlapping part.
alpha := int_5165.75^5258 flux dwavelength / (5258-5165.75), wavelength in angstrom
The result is 27.1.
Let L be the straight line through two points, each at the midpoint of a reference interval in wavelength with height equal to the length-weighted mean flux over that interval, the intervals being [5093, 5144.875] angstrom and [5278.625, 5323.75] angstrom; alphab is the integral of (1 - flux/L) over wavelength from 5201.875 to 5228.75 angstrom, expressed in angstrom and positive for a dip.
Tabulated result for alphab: 1.6 angstrom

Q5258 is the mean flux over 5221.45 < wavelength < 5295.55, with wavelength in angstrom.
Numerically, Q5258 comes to 29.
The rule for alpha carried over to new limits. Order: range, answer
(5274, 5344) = 30.6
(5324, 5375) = 31.1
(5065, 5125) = 27.6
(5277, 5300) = 30.5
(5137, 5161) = 27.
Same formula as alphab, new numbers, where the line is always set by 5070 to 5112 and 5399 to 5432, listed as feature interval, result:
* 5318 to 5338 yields 0.0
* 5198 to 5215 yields 1.2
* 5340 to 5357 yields -0.8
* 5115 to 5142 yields 0.5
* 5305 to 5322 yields -0.8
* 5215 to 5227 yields 0.2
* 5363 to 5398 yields 0.3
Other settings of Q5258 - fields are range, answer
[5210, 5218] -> 27.9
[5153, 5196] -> 24.8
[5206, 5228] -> 27.9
